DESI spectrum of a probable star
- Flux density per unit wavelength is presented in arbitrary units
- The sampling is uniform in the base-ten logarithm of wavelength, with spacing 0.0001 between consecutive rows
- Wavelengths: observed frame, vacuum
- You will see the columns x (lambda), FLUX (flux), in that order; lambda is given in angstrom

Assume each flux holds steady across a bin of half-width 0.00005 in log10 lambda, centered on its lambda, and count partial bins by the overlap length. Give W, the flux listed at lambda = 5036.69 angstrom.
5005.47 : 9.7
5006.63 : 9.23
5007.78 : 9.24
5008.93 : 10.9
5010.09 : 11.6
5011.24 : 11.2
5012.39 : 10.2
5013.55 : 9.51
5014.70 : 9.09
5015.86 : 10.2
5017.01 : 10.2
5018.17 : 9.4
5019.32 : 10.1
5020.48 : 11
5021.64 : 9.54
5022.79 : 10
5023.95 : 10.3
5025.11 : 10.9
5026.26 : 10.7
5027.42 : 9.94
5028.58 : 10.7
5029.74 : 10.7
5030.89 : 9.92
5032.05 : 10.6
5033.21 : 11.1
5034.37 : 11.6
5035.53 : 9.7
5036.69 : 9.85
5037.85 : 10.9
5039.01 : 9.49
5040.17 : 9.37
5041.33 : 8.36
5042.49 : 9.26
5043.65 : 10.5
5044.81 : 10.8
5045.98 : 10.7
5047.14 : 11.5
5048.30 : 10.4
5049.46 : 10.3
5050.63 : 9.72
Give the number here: 9.85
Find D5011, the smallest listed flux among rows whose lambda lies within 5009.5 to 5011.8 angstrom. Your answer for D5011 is 11.2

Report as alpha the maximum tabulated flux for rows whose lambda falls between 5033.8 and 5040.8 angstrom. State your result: 11.6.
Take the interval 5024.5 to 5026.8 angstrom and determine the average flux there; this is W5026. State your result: 10.8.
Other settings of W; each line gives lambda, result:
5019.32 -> 10.1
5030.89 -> 9.92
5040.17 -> 9.37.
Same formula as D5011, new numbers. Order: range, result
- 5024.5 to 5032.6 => 9.92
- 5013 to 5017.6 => 9.09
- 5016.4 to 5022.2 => 9.4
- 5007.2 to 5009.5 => 9.24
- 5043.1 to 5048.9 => 10.4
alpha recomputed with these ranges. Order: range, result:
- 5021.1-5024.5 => 10.3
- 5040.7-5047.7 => 11.5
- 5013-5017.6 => 10.2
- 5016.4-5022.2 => 11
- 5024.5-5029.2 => 10.9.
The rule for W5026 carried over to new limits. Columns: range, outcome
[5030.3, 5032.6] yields 10.3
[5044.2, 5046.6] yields 10.7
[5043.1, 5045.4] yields 10.6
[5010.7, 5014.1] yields 10.3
